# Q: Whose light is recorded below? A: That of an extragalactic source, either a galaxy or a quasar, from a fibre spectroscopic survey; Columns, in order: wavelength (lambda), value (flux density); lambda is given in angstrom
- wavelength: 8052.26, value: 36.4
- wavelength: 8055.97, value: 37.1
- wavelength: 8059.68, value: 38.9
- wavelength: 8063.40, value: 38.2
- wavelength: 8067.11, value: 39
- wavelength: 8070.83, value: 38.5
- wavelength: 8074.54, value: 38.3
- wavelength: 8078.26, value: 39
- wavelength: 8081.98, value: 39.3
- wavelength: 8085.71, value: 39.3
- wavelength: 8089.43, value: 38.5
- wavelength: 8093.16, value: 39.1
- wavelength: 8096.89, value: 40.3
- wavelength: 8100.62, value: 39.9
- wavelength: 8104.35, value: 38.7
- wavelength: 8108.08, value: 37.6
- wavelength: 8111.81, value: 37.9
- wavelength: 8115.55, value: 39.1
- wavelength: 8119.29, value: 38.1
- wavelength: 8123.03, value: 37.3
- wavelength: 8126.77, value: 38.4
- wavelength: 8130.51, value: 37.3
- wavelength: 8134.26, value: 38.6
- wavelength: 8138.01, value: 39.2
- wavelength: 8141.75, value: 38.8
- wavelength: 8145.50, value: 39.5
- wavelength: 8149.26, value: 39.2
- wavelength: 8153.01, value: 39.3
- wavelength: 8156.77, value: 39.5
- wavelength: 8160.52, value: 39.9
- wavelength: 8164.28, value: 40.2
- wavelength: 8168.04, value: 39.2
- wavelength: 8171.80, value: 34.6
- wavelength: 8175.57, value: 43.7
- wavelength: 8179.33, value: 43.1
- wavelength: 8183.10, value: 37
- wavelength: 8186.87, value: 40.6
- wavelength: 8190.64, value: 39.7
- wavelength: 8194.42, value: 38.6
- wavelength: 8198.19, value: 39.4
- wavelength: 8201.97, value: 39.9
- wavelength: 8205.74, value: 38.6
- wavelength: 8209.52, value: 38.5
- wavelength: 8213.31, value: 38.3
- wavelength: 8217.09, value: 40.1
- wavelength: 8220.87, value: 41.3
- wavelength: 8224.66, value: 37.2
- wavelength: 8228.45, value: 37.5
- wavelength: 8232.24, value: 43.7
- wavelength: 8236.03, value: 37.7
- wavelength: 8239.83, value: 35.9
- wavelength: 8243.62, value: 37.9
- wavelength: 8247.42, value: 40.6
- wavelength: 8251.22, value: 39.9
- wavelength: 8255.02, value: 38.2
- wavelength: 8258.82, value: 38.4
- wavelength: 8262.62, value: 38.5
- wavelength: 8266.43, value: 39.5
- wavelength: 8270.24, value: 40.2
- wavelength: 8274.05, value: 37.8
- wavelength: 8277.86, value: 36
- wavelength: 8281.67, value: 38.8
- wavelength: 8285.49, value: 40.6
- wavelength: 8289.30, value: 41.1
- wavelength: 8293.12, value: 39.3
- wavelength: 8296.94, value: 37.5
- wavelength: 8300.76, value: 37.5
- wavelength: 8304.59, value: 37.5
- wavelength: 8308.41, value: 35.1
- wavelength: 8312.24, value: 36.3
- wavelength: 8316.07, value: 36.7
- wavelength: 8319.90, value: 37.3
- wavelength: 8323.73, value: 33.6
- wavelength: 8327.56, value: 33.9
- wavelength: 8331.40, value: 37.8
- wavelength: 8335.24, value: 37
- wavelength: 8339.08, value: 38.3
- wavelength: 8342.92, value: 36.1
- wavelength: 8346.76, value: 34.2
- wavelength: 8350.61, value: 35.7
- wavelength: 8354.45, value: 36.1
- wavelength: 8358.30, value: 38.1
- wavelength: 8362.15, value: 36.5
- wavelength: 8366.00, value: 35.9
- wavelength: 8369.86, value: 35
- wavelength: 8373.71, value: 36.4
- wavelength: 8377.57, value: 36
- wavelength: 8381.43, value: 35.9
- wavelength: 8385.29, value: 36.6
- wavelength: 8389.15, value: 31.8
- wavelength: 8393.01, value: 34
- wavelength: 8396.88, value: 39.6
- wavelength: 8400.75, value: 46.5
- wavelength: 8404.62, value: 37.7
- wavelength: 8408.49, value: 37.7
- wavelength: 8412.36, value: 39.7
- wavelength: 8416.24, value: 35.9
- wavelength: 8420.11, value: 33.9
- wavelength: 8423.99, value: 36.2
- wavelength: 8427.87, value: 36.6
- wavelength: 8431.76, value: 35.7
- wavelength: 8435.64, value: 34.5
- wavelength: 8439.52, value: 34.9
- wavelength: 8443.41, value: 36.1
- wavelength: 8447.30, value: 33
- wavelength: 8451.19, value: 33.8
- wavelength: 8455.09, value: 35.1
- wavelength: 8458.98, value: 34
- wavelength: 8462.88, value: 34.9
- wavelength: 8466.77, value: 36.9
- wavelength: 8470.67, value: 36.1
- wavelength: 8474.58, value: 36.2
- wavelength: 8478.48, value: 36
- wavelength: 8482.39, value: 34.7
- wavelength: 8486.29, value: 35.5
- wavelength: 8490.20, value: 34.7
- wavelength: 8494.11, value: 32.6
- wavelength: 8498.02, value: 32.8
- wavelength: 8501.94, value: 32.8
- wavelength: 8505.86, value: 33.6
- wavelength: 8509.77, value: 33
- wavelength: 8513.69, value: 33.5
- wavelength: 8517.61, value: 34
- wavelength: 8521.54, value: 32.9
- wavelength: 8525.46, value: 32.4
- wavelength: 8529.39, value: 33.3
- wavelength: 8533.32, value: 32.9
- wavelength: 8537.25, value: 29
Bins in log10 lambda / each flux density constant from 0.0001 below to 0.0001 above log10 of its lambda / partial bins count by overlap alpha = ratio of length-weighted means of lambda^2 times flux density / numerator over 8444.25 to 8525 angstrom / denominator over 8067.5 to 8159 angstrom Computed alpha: 1.0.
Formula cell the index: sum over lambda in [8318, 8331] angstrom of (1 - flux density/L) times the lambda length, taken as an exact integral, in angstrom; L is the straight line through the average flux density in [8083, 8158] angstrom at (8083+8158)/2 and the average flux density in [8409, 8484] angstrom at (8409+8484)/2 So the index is 0.52 angstrom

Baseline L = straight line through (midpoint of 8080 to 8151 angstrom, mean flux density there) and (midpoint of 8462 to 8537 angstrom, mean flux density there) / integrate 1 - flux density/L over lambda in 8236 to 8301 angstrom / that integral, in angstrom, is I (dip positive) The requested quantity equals -3.2 angstrom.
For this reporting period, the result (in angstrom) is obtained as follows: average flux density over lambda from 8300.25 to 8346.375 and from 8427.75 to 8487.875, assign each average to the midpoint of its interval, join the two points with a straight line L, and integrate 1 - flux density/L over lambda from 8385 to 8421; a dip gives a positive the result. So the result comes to -1.8 angstrom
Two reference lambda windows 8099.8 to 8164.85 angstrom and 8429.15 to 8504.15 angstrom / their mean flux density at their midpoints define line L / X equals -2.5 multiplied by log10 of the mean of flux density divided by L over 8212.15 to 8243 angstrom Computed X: -0.04 mag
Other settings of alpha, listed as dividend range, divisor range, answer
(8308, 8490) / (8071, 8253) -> 0.98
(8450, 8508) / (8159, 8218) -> 0.94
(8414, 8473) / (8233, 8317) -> 0.96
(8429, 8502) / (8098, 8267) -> 0.95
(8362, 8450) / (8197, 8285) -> 0.97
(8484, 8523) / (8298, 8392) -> 0.97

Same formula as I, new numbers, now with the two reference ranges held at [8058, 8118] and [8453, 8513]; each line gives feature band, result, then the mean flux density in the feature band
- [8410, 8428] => -0.6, 36.5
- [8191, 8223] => -1.5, 39.3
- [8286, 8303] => -1.1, 39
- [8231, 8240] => -0.5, 39.4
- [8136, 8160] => -0.7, 39.3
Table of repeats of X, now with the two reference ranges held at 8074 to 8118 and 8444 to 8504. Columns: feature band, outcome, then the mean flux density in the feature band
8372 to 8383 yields -0.01 mag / 36.1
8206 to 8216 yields -0.03 mag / 38.5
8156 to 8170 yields -0.04 mag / 39.7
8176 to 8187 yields -0.07 mag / 40.6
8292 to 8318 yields -0.01 mag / 37.1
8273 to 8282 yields -0.01 mag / 37.3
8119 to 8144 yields 0.01 mag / 38.3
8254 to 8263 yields -0.04 mag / 38.4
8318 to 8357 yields 0.00 mag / 36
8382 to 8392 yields 0.04 mag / 34.4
